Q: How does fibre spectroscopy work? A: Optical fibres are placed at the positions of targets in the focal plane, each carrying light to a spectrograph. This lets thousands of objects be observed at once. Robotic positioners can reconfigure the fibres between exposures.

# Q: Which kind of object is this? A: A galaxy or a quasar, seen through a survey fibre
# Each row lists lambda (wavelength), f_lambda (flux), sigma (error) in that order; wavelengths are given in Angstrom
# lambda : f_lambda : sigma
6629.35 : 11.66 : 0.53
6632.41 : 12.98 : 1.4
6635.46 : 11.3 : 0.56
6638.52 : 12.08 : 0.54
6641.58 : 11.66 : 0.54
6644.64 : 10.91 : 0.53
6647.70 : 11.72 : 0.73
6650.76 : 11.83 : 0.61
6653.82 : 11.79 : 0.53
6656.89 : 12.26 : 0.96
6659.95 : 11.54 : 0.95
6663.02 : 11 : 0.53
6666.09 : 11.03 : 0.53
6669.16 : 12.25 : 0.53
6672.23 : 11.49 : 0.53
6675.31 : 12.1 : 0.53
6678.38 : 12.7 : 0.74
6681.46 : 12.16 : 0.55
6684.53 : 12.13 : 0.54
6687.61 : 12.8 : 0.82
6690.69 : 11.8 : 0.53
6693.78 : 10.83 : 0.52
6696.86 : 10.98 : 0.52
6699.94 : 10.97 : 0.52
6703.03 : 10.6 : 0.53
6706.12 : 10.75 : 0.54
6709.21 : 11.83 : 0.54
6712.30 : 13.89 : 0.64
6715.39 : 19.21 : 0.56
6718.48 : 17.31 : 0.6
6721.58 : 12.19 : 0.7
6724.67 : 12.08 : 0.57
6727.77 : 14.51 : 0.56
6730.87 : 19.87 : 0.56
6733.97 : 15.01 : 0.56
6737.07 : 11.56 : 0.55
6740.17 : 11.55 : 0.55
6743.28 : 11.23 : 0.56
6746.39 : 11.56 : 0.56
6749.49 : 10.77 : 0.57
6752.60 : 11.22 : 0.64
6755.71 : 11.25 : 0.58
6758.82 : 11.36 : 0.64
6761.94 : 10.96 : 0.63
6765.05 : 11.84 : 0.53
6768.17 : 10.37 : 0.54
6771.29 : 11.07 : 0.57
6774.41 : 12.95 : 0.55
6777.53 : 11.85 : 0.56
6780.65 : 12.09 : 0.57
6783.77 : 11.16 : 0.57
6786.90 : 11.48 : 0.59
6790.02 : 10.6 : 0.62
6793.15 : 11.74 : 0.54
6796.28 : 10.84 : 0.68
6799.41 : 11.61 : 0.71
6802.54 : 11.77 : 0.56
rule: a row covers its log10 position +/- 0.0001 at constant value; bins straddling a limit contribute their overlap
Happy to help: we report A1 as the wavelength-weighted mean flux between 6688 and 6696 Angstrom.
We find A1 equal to 11.5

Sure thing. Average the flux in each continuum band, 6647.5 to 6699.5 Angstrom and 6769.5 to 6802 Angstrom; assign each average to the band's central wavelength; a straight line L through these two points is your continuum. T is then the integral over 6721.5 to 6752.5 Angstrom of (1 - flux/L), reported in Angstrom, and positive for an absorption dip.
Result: -3.6 Angstrom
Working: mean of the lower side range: 11.8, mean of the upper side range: 11.5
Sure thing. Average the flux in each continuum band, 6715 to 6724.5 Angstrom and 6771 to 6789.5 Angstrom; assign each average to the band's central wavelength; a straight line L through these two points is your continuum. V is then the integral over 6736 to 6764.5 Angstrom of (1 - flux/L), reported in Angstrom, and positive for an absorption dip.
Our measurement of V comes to 4.6 Angstrom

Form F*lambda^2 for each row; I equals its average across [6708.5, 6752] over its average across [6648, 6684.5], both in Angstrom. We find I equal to 1.2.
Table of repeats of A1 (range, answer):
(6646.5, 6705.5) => 11.7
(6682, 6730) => 12.9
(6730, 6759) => 12.4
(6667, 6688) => 12.2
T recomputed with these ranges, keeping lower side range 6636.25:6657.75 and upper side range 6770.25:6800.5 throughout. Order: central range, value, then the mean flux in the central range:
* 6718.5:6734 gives -4.5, 15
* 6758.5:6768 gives 0.3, 11.2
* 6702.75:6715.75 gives -1.5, 13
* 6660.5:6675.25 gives 0.2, 11.5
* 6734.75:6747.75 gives -0.1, 11.7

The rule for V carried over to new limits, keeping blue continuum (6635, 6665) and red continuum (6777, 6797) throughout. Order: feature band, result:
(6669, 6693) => -1.2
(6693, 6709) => 0.9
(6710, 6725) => -4.6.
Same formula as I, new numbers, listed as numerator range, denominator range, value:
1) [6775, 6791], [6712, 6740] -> 0.79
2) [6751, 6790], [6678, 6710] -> 1.01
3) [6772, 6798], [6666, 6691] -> 0.99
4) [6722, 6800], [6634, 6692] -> 1.05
